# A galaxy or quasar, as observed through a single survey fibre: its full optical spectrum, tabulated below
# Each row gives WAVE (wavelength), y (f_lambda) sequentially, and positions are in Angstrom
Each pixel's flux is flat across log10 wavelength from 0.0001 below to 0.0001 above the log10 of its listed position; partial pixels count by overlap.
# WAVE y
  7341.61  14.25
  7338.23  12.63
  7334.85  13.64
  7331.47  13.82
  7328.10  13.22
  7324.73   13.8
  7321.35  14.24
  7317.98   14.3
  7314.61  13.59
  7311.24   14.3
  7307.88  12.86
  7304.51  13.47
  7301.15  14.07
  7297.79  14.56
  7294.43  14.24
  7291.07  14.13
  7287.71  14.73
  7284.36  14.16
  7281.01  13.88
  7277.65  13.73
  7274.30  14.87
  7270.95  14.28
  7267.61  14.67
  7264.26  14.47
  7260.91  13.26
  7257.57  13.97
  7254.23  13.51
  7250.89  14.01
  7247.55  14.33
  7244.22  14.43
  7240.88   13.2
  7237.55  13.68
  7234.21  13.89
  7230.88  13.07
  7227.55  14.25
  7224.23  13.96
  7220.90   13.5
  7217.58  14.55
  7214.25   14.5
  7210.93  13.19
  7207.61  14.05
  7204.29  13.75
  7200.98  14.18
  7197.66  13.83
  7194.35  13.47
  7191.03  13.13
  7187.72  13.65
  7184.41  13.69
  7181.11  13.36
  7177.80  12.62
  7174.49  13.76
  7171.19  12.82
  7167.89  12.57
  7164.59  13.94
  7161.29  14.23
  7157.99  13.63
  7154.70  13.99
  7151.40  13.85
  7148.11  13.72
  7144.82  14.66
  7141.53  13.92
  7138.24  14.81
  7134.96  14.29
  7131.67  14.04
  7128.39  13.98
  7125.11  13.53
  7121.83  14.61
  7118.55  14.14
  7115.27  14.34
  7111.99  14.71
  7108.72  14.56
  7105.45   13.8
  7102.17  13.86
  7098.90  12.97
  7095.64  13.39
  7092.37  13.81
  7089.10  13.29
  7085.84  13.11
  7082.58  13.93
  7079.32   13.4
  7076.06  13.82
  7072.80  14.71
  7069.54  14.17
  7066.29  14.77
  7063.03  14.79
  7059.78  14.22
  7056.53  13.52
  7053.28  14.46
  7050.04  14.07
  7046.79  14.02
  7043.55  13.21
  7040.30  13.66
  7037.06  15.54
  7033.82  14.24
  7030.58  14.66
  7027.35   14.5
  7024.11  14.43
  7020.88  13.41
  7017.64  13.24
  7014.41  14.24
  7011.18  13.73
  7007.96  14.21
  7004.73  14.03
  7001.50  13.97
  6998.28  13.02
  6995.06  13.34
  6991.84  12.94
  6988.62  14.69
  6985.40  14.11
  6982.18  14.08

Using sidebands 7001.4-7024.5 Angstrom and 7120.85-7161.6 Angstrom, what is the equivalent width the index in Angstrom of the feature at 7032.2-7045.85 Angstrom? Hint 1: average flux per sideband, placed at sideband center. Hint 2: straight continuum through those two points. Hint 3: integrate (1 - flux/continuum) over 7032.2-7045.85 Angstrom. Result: -0.2 Angstrom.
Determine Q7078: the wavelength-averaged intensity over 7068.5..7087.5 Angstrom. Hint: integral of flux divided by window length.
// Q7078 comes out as 13.8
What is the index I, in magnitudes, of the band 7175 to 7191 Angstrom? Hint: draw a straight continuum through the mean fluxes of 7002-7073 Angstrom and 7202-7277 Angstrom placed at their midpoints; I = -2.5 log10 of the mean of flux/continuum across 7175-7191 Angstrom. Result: 0.05 mag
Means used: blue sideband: 14.2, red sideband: 14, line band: 13.3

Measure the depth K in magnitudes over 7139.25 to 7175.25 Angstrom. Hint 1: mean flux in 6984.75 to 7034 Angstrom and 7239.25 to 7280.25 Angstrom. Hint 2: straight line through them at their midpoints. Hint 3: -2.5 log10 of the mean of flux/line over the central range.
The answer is 0.02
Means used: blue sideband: 13.9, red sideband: 14.1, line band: 13.8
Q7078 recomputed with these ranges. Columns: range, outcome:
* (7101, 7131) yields 14.2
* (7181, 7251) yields 13.8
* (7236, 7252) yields 13.9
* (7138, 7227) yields 13.7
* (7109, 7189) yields 13.9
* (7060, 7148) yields 14.1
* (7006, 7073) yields 14.2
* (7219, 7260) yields 13.8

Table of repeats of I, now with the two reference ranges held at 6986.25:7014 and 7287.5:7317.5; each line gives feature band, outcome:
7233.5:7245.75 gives 0.01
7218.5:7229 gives 0.00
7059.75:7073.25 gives -0.06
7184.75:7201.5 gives 0.02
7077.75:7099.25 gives 0.03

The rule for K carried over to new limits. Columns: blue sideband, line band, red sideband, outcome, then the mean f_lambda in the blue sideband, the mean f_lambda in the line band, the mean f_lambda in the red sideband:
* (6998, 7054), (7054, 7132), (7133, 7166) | 0.008 mag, 14.1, 14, 14.1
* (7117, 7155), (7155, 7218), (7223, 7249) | 0.029 mag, 14.1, 13.6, 13.8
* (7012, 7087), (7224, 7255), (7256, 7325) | 0.019 mag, 14.1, 13.8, 14.1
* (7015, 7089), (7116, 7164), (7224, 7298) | -0.003 mag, 14.1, 14.1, 14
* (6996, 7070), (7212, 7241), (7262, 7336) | 0.015 mag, 14.1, 13.9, 14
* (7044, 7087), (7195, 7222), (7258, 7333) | 0.008 mag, 14.1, 13.9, 14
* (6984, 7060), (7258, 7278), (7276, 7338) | -0.025 mag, 14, 14.2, 13.9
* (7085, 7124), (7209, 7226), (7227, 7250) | -0.009 mag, 13.9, 13.9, 13.8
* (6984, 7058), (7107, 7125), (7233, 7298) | -0.029 mag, 14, 14.4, 14.1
